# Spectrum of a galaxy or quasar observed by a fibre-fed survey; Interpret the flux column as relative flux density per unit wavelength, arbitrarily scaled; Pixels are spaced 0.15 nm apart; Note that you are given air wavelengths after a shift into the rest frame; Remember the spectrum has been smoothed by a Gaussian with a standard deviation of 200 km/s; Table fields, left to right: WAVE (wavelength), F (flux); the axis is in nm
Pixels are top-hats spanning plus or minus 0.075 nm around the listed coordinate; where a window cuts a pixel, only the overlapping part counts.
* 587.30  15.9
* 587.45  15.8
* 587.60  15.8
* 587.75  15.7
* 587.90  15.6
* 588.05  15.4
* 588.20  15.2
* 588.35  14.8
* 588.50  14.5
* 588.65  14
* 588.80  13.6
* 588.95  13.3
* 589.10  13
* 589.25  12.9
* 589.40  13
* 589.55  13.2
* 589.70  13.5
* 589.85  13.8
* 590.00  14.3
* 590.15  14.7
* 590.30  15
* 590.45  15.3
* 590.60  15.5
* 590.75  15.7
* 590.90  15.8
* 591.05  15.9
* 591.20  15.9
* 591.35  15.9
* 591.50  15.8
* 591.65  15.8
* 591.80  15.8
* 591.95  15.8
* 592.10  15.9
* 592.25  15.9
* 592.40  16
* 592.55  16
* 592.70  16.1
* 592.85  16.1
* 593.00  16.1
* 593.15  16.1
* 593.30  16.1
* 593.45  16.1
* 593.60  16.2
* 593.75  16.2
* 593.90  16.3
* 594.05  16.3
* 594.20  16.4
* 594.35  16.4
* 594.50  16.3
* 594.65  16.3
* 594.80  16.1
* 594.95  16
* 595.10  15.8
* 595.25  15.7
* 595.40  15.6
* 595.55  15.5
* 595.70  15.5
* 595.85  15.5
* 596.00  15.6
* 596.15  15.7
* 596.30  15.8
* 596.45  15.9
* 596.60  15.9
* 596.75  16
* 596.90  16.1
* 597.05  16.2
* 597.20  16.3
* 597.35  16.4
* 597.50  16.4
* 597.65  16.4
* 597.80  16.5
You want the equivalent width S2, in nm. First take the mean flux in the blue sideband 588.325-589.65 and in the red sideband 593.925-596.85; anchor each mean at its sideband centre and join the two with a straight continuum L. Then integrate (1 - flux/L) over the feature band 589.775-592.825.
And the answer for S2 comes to -0.244 nm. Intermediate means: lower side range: 13.5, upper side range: 15.9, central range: 15.6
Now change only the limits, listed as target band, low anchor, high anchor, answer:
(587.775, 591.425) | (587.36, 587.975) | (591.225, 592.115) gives 0.28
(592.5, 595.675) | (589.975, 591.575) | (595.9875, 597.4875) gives -0.06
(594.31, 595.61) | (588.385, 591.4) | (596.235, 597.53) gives -0.03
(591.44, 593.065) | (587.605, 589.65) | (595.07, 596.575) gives -0.11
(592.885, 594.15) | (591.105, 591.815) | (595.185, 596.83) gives -0.03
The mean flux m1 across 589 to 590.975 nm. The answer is 14.3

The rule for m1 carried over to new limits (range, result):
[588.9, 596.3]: 15.5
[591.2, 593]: 15.9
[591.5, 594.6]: 16.1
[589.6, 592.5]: 15.4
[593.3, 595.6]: 16.1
